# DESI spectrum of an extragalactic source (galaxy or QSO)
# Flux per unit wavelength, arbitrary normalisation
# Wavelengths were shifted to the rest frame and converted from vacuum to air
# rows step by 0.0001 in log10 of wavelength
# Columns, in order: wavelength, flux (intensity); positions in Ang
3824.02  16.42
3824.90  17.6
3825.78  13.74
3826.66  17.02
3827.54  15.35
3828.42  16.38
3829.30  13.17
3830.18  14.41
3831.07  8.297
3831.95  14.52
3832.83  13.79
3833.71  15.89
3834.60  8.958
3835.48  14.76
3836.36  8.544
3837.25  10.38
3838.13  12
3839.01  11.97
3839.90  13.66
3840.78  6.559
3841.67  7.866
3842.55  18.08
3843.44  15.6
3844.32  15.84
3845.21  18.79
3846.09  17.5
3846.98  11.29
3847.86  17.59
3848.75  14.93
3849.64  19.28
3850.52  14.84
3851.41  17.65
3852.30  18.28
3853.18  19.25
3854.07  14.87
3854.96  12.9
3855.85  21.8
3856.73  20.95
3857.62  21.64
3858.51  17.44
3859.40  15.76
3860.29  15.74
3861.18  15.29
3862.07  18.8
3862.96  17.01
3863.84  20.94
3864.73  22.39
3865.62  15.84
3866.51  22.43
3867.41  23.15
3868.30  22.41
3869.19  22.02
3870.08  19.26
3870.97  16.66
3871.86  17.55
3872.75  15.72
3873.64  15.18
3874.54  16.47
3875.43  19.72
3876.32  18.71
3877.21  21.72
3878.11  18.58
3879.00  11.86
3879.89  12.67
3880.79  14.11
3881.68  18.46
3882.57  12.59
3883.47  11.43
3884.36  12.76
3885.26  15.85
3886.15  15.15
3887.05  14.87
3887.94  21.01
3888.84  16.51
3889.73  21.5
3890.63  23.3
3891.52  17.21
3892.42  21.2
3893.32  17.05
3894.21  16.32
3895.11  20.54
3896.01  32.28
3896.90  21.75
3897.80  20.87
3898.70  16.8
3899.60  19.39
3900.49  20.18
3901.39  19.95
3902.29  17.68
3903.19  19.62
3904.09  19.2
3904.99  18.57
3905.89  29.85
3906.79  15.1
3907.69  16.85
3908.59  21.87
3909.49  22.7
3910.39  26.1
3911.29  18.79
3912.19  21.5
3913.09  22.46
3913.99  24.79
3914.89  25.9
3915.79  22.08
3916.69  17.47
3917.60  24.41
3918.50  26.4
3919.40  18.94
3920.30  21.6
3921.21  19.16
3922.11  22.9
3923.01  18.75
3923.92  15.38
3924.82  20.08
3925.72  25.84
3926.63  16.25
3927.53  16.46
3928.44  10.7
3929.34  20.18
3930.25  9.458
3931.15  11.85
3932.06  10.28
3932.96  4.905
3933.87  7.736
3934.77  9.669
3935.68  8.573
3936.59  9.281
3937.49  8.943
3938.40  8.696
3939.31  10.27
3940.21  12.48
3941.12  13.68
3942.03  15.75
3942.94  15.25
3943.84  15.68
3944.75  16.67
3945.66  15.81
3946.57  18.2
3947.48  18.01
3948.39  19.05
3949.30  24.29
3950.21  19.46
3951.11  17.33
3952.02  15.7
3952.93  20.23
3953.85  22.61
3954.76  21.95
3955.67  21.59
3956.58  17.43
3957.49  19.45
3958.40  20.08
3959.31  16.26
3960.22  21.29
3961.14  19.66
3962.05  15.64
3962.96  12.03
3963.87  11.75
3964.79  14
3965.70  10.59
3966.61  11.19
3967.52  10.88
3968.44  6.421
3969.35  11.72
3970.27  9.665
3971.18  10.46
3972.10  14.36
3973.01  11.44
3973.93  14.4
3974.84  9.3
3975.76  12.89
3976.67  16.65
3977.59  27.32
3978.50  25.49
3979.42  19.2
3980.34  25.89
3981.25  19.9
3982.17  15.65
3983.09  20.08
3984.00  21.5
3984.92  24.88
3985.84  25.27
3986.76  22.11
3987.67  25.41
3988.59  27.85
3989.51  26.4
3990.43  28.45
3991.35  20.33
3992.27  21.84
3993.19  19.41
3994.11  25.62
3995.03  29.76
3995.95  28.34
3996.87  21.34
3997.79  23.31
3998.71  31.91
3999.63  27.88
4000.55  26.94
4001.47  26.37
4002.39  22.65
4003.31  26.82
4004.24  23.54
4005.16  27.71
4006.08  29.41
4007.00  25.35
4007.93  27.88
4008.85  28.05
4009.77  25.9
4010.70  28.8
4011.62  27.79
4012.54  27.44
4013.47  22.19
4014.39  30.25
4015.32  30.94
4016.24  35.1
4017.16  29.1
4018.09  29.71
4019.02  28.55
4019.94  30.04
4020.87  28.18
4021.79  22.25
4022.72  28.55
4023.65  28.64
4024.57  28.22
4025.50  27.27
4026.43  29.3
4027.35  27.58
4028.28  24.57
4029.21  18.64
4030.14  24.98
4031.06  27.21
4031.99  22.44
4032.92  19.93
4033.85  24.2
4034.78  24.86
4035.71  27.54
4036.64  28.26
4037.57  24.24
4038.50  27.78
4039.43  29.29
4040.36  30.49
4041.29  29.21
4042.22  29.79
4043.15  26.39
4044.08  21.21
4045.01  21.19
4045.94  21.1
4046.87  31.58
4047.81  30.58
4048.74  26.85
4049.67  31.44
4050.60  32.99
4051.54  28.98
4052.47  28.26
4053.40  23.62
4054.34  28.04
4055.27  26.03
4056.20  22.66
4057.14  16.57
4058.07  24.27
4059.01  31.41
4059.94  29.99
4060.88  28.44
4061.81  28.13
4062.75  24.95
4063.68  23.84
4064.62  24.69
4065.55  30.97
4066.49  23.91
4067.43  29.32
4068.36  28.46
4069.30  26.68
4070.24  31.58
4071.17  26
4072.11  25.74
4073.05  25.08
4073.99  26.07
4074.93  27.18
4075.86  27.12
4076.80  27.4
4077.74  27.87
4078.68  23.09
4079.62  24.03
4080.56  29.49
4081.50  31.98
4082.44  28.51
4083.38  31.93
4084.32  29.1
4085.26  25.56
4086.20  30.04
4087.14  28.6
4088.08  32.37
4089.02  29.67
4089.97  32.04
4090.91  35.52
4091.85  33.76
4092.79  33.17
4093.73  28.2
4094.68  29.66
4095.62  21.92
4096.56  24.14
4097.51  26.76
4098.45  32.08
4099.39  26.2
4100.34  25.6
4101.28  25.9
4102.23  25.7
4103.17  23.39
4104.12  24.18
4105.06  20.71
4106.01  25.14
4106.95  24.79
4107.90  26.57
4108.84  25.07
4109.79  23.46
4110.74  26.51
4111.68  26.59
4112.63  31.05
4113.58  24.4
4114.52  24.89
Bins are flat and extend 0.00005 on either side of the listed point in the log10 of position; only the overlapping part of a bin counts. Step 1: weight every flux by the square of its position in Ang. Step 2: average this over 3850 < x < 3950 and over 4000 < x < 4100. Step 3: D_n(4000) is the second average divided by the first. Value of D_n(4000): 1.66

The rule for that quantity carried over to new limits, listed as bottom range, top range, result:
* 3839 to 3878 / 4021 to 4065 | 1.67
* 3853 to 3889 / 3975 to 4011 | 1.48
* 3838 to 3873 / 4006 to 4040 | 1.72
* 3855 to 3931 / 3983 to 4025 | 1.47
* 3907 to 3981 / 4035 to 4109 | 1.74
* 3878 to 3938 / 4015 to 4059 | 1.60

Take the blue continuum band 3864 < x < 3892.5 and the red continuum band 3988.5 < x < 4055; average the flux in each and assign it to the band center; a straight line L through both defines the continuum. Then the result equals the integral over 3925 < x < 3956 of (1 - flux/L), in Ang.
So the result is 9.5 Ang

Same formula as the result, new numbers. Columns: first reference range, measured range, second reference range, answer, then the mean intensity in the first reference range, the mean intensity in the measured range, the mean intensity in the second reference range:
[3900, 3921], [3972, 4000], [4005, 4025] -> 4.48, 21.4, 22.2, 28.2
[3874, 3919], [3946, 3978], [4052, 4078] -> 8.78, 19.4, 16.1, 26.6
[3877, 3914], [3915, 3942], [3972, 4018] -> 6.84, 19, 15.4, 24.3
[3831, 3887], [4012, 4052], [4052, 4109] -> -3.91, 16.1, 27.2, 27.2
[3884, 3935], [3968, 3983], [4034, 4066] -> 4.58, 18.9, 15.8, 26.9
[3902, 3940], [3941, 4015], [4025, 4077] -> 3.66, 17.5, 20.6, 26.5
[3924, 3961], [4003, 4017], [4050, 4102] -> -3.88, 15.7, 27.9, 27.7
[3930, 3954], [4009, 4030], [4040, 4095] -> -4.79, 14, 27.6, 27.8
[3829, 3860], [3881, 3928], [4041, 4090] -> -4.09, 14.8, 19.9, 27.4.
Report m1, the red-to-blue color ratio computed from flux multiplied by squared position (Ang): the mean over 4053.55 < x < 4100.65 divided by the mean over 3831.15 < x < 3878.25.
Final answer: 1.88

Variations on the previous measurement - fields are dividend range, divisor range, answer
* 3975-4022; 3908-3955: 1.51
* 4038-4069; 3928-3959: 1.90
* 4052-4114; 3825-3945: 1.77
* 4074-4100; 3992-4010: 1.15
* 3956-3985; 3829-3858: 1.17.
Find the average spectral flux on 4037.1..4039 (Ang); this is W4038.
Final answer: 26.1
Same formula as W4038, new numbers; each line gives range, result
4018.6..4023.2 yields 27.5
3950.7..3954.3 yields 18.9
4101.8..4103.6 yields 24.6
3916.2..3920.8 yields 21.7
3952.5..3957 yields 20.8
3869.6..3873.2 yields 17.4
